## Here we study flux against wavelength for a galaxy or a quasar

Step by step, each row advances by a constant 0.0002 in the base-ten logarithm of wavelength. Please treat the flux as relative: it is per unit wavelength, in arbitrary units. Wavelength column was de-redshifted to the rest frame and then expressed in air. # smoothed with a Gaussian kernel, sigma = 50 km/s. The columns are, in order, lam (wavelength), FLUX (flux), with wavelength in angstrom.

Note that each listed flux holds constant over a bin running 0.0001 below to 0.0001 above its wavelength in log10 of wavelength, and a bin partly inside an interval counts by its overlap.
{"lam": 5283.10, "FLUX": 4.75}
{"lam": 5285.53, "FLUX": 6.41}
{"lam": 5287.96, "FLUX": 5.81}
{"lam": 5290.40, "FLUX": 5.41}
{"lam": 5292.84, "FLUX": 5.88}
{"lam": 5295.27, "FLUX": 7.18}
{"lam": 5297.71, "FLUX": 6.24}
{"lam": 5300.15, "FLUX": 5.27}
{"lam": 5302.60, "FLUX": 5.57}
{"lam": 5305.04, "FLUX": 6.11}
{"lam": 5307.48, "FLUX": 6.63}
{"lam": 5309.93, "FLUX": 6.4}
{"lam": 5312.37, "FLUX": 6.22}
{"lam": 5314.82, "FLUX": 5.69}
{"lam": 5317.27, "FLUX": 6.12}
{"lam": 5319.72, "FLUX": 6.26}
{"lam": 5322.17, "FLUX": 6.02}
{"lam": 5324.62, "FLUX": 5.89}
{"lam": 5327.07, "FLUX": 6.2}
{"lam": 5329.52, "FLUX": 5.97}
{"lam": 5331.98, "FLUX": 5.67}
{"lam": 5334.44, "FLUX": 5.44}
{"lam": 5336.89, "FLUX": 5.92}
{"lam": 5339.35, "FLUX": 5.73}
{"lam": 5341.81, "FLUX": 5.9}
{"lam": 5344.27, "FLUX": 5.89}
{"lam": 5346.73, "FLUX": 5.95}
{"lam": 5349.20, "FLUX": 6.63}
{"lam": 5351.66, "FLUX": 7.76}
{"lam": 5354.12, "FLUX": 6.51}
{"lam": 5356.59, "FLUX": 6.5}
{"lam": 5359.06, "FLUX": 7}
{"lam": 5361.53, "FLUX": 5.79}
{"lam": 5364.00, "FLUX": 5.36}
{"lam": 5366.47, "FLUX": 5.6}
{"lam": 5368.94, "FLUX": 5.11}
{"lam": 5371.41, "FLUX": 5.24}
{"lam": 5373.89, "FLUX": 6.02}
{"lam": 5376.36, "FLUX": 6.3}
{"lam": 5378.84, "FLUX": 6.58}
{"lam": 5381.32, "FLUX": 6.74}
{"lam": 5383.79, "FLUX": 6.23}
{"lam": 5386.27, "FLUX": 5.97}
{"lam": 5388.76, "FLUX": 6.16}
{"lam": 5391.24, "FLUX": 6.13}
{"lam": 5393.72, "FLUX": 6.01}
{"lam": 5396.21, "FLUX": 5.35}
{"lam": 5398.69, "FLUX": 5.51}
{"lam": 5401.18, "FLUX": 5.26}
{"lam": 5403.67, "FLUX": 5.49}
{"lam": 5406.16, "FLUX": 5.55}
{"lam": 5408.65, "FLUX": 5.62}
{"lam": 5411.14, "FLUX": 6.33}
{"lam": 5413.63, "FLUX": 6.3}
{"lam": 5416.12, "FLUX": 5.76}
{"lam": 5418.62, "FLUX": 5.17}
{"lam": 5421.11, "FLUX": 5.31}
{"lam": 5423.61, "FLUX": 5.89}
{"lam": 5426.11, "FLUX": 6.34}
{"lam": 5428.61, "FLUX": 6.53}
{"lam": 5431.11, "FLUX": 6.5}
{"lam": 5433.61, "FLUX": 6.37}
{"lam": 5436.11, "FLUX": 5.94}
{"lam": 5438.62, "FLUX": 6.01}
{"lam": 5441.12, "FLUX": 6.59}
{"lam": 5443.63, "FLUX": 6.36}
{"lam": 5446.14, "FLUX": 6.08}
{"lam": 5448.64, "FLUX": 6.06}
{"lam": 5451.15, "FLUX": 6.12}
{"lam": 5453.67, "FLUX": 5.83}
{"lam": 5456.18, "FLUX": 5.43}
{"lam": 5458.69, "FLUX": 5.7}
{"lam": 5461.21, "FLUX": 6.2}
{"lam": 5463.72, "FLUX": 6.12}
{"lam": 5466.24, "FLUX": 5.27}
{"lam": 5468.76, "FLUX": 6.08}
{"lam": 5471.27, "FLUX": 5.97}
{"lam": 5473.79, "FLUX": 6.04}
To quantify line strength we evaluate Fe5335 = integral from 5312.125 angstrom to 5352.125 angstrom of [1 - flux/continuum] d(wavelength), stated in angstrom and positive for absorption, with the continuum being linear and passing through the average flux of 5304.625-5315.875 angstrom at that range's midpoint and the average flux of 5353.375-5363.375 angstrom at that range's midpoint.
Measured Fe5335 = 1.6 angstrom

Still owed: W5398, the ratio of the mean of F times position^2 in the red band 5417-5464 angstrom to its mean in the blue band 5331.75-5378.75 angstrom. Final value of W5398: 1.0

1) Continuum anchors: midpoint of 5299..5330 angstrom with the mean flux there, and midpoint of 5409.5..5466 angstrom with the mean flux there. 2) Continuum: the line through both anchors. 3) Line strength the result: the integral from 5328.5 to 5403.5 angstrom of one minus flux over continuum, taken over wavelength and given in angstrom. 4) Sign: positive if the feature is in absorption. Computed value 0.4 angstrom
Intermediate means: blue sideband 6.03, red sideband 6.03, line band 6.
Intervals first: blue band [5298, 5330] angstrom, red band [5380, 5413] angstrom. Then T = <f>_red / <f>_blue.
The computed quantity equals 1.0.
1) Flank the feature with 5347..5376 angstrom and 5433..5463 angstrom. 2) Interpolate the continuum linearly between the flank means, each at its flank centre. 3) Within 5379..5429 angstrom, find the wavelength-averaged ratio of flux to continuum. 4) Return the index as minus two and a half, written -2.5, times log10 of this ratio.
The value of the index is 0.038 mag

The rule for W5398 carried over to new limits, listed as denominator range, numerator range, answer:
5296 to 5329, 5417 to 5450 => 1.05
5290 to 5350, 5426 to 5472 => 1.06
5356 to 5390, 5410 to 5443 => 1.03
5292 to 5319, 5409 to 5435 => 1.03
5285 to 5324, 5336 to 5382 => 1.03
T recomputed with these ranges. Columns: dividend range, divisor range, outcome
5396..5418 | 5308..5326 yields 0.93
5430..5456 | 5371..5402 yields 1.03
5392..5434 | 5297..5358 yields 0.96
